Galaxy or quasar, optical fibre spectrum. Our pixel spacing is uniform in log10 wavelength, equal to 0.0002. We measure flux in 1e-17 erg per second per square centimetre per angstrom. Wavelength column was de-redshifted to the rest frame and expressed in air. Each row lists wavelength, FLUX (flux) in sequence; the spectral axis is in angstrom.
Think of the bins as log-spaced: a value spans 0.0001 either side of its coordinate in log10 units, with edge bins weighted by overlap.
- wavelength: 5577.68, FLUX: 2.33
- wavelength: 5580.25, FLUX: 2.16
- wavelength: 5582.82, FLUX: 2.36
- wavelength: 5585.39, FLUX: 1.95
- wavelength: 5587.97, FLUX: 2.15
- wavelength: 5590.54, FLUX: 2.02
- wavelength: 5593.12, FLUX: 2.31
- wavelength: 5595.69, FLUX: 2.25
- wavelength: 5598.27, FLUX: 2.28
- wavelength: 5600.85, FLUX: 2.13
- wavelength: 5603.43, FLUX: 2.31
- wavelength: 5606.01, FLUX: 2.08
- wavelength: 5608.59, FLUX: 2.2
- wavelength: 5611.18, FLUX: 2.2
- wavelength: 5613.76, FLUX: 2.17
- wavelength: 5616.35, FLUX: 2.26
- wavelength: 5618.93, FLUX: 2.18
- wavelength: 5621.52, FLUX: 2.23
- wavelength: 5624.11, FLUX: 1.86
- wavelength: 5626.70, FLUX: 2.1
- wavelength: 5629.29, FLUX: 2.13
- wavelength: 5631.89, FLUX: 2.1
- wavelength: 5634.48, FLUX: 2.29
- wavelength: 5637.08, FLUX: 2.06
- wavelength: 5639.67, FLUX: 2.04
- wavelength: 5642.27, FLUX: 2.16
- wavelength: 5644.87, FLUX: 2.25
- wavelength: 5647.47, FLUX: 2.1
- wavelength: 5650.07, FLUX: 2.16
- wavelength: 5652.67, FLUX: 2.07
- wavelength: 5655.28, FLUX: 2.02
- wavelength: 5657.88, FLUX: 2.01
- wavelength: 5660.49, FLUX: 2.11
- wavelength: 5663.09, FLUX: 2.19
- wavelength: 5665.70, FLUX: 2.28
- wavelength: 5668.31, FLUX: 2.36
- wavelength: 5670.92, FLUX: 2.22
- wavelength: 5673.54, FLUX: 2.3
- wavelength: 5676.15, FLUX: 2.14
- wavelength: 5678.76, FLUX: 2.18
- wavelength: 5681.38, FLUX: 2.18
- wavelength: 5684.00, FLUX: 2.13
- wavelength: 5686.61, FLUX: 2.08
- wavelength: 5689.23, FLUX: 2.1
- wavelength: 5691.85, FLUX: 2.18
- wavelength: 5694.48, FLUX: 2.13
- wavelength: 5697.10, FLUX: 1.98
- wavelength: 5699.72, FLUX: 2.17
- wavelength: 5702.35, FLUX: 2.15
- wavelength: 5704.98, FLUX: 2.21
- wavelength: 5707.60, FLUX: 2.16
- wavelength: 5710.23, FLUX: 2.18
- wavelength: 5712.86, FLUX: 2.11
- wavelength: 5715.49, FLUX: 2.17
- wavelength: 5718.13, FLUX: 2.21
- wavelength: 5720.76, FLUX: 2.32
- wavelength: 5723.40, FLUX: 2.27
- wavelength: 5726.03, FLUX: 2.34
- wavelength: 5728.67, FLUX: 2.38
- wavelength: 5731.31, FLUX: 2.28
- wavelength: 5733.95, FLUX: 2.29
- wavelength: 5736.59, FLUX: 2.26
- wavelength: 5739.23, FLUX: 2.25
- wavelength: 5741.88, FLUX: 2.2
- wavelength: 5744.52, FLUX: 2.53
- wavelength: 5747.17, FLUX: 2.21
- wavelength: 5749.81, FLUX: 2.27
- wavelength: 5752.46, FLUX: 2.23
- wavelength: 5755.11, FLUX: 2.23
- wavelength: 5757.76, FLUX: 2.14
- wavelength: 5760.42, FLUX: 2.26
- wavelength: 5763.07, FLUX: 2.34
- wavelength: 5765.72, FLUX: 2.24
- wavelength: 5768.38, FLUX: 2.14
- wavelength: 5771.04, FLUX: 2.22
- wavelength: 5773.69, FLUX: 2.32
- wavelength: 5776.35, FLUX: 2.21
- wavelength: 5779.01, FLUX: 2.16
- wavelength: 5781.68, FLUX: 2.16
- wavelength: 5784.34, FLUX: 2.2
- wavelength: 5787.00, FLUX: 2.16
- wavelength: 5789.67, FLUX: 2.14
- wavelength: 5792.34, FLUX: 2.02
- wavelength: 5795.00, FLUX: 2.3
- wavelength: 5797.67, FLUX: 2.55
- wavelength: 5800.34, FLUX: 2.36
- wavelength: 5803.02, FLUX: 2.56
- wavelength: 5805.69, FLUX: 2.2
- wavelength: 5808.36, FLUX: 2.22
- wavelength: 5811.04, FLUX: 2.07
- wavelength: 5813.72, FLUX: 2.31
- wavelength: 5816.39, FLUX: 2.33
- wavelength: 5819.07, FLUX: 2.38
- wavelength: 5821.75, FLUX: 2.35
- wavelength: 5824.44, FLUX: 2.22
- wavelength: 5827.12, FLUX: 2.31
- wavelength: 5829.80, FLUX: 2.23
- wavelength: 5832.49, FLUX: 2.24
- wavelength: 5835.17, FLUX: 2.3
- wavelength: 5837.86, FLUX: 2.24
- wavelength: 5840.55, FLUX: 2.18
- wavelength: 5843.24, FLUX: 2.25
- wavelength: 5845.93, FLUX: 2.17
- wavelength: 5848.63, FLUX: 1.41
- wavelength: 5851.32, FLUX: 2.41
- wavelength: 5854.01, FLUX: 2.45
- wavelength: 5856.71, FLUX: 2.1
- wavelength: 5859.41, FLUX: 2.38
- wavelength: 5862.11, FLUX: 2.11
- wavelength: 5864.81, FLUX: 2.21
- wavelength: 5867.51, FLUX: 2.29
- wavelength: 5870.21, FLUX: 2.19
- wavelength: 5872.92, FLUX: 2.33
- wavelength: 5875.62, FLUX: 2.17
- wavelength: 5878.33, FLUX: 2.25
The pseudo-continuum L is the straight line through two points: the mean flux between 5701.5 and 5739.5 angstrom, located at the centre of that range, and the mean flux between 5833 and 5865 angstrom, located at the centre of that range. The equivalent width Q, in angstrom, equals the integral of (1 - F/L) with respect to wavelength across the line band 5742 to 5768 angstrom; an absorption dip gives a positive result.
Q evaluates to -0.5 angstrom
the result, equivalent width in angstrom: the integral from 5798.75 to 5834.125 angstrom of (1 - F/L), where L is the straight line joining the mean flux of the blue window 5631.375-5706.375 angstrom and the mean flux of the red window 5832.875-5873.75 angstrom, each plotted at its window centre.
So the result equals -1.6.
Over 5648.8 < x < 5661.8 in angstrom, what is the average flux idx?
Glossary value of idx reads 2.07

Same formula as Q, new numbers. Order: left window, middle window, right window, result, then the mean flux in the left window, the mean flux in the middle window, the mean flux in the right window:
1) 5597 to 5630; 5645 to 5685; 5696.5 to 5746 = 0.6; 2.16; 2.17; 2.24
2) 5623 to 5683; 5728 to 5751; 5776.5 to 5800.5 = -1.1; 2.14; 2.29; 2.22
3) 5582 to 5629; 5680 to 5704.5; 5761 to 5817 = 0.9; 2.17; 2.12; 2.25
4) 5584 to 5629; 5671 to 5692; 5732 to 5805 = 0.4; 2.16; 2.16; 2.26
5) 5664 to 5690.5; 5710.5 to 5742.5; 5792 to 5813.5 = -0.3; 2.2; 2.25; 2.3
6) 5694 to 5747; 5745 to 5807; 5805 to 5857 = -0.6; 2.23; 2.25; 2.22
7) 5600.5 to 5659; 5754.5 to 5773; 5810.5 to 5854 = -0.3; 2.14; 2.23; 2.22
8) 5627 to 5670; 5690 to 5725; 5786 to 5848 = 0.2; 2.15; 2.17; 2.26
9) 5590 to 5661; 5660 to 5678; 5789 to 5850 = -0.5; 2.15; 2.23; 2.23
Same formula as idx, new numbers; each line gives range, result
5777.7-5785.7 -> 2.17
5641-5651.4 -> 2.17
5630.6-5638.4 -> 2.15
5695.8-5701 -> 2.08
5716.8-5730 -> 2.3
